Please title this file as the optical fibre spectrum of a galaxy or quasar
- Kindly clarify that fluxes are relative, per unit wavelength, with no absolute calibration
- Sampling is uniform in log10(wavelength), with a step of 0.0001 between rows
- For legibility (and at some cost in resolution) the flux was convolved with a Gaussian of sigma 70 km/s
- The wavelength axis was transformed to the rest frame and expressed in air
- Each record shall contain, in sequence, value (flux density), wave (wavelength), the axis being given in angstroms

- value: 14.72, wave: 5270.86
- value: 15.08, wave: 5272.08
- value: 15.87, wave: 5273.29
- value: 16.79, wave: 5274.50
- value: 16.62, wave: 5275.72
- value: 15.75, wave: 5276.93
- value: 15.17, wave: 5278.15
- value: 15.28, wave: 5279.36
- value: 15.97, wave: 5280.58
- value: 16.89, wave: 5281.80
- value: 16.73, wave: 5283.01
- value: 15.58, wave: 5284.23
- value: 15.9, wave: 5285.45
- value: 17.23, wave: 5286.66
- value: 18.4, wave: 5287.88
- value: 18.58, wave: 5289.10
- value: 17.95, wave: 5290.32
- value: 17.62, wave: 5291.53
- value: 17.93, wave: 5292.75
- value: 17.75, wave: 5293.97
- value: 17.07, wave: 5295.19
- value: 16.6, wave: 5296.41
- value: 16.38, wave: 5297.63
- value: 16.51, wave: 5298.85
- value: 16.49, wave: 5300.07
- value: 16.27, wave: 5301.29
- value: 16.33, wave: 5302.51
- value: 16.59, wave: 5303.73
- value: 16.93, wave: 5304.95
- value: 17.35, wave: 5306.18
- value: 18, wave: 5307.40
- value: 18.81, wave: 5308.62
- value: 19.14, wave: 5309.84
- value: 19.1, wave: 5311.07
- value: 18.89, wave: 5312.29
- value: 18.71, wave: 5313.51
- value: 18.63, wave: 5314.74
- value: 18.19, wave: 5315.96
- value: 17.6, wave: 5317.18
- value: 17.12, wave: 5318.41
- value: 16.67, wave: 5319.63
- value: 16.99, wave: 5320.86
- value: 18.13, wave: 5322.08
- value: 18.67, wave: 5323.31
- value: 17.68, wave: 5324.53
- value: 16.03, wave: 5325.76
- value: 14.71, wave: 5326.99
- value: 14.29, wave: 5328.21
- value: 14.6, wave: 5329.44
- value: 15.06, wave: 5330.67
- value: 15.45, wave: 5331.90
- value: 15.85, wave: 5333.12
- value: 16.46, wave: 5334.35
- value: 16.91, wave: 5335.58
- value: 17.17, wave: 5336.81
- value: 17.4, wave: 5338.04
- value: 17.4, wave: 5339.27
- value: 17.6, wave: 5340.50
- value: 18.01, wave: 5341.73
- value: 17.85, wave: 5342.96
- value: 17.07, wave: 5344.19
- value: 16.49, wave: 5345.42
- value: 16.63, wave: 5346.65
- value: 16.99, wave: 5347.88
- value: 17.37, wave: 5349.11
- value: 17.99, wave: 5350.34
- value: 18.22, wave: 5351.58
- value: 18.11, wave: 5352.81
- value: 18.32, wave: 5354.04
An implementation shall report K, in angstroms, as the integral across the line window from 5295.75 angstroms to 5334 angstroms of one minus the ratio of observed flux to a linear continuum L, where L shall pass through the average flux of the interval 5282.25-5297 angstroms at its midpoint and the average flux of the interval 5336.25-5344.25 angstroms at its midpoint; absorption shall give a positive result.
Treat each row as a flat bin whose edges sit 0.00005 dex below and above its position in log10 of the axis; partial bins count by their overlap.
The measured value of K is 0.8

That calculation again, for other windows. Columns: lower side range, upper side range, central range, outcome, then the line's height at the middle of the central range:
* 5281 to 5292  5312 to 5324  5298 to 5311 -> 0.2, 17.6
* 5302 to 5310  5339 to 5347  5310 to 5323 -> -0.4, 17.5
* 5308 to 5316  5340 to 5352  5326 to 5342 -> 1.5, 17.9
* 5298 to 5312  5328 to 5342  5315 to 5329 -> -0.1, 16.8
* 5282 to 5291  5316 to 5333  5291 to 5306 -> 0.1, 17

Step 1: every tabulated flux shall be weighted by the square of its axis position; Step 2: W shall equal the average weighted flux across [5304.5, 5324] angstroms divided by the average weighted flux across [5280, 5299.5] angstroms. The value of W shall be 1.07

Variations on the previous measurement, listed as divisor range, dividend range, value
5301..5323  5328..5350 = 0.95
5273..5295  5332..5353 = 1.05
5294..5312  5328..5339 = 0.94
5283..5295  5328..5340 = 0.94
